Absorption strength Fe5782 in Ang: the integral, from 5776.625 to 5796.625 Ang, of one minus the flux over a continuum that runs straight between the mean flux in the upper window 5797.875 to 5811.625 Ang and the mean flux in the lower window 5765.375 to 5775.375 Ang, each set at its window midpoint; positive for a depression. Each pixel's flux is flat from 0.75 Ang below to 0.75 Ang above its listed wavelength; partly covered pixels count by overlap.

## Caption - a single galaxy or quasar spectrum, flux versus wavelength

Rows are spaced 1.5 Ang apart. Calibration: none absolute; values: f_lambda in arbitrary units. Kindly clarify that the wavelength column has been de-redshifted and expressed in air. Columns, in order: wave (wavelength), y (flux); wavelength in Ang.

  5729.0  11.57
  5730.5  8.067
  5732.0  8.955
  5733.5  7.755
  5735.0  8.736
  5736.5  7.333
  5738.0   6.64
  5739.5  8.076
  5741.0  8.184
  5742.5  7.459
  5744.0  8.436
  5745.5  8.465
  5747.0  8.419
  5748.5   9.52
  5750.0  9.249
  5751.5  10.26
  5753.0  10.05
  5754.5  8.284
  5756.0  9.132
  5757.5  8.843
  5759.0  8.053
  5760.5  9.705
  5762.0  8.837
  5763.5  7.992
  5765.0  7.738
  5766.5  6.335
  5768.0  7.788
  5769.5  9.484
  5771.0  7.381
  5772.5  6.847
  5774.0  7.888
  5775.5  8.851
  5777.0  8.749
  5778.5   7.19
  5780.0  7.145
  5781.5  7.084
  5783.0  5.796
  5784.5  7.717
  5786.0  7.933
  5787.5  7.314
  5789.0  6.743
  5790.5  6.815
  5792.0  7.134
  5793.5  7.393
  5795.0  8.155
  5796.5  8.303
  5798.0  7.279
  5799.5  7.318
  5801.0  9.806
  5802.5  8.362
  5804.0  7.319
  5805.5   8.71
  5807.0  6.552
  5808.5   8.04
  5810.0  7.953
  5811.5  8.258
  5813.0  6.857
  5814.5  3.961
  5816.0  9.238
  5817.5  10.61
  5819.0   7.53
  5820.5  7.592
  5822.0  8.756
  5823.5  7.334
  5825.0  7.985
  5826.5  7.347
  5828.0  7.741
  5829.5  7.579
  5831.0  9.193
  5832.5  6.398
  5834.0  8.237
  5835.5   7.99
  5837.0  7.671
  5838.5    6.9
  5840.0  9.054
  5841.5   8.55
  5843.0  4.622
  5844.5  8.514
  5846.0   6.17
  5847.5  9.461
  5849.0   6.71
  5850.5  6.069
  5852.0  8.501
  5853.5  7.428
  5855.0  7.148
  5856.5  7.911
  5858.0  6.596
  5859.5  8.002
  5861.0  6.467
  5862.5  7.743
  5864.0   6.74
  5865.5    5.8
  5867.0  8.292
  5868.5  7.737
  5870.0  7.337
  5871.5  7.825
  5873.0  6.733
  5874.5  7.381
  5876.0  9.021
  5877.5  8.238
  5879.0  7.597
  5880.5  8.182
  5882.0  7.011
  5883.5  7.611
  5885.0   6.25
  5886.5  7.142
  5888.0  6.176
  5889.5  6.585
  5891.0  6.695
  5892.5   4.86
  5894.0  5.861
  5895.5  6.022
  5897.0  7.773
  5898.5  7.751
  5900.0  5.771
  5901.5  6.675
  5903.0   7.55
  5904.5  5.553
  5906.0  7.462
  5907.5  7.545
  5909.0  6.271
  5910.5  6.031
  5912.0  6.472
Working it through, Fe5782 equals 1.3 Ang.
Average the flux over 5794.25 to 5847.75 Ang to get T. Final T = 7.8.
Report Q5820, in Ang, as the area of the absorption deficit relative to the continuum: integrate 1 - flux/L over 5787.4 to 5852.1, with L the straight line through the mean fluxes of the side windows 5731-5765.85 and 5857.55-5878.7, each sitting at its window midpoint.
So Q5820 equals 1.6 Ang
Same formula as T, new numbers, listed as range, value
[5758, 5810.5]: 7.77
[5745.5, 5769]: 8.68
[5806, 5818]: 7.64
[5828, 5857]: 7.59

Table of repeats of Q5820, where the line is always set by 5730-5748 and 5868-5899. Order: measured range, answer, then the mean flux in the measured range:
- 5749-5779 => -2.1 Ang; 8.45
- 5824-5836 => -0.5 Ang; 7.8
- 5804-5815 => 0.5 Ang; 7.27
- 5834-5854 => -0.4 Ang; 7.54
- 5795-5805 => -0.5 Ang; 8.09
